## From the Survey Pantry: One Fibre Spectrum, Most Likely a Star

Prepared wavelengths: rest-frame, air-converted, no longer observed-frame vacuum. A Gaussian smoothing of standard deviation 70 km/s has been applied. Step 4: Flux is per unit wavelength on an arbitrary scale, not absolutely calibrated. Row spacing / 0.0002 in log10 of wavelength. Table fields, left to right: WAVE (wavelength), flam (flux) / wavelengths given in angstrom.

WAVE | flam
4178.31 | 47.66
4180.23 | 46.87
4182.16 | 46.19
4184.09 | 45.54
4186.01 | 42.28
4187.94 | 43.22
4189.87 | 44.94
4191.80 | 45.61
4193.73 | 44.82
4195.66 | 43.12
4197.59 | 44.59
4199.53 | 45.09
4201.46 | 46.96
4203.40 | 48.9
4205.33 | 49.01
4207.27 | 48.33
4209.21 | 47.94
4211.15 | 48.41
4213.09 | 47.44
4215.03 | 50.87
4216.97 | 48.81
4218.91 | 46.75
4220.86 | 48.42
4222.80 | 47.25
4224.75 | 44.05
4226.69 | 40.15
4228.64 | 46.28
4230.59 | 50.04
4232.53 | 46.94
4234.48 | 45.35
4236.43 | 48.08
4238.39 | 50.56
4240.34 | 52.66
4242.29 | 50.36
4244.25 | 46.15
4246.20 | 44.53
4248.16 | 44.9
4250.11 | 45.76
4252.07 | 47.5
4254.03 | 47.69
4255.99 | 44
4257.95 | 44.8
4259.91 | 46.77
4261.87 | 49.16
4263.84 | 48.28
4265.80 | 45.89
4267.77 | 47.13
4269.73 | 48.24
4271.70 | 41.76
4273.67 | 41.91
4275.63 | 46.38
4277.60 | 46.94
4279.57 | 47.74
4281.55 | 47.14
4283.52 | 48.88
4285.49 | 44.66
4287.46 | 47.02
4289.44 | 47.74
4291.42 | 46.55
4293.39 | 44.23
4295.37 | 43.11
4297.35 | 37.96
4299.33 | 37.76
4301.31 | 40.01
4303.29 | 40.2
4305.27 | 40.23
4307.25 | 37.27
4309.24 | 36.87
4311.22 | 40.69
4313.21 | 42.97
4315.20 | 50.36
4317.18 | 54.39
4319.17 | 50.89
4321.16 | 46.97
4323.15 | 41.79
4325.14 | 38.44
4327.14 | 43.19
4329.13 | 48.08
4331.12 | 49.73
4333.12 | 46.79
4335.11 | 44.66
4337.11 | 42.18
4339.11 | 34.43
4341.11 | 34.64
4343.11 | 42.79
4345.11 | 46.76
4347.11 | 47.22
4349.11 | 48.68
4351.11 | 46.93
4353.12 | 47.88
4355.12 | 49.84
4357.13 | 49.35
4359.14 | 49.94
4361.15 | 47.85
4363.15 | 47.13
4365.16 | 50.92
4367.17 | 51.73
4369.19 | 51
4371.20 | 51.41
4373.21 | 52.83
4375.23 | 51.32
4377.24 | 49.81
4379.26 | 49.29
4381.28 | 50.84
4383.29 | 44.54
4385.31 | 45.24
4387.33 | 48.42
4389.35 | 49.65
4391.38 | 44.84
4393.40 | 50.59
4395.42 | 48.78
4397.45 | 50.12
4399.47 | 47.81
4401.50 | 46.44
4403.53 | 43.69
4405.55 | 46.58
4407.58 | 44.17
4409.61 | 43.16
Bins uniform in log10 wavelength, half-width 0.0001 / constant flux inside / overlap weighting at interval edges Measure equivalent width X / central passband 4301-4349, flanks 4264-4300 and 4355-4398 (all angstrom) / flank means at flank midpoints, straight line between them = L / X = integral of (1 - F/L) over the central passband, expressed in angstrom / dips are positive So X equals 3.6 angstrom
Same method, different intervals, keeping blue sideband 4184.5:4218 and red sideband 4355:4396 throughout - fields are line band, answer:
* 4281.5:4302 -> 1.68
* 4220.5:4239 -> 0.15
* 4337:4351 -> 1.75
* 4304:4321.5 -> 1.42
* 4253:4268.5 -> 0.24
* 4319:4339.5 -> 1.79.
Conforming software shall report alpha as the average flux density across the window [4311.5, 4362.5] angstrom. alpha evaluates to 45.8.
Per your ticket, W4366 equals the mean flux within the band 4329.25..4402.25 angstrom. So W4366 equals 47.6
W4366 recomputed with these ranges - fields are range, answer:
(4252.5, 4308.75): 44.6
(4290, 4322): 43.2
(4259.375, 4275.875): 46.1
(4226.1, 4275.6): 46.6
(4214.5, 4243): 47.7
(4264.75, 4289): 46.2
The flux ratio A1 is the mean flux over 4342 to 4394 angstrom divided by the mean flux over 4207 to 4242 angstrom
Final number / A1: 1.0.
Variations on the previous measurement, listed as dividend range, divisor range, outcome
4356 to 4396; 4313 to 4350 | 1.09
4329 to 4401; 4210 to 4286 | 1.01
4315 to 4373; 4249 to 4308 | 1.05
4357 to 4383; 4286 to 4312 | 1.21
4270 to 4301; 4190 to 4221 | 0.95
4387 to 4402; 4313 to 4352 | 1.07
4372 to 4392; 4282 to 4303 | 1.11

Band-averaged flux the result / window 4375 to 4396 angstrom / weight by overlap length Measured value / 48.4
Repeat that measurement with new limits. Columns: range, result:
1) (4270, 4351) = 44.1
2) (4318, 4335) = 45.8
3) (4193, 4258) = 47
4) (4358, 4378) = 50.4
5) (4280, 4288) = 47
